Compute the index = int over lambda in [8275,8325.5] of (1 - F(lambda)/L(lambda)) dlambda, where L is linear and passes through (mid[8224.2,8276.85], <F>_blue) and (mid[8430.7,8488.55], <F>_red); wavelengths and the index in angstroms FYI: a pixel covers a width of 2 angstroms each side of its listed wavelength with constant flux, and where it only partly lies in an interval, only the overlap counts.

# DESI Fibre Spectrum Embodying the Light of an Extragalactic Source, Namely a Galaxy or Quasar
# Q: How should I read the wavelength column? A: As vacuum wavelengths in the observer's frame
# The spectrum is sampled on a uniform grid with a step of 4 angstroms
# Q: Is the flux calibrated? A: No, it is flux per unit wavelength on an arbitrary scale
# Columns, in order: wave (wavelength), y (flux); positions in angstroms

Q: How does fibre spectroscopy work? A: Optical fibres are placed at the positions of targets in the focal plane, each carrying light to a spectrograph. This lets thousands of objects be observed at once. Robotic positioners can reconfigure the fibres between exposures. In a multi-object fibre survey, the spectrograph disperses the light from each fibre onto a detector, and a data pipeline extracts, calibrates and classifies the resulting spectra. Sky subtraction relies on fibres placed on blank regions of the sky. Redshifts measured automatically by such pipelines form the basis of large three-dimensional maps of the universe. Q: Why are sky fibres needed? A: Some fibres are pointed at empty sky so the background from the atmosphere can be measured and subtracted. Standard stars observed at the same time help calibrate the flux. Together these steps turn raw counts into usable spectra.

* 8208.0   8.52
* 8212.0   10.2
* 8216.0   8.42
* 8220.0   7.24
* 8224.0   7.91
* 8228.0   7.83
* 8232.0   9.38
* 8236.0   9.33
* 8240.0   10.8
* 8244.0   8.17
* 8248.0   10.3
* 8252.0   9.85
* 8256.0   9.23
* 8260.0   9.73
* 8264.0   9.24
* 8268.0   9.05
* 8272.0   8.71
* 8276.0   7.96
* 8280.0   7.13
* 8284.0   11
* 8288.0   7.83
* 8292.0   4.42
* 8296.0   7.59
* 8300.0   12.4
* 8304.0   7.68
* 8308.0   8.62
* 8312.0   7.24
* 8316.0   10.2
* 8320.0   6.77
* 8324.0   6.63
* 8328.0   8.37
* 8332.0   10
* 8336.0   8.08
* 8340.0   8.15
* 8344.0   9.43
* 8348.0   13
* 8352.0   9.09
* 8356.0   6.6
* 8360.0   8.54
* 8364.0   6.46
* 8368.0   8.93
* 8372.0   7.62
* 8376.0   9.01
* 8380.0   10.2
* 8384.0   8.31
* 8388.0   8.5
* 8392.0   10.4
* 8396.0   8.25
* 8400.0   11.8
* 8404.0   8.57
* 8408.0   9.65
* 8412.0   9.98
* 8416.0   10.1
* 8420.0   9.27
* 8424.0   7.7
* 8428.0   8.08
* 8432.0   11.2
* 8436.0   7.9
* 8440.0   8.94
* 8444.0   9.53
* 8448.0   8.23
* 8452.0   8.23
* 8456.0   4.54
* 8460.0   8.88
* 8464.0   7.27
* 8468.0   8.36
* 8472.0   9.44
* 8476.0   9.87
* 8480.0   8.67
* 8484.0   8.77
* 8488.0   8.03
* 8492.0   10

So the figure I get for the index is 5.0 angstroms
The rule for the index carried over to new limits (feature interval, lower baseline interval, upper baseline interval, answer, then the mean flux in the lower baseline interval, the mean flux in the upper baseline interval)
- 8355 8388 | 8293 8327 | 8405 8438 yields 2.0 angstroms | 8.27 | 9.21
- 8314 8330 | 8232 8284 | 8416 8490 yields 1.8 angstroms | 9.21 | 8.54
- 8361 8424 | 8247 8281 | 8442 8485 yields -3.7 angstroms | 9.04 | 8.33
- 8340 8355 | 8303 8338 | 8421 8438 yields -2.9 angstroms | 8.19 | 8.75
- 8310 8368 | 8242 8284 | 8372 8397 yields 3.5 angstroms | 9.04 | 9.03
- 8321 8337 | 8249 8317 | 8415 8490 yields 0.9 angstroms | 8.7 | 8.56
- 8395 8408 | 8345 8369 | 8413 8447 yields -1.0 angstroms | 8.79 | 9.09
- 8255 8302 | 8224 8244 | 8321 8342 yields -0.1 angstroms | 9.08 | 8.18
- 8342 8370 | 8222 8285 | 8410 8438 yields 0.8 angstroms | 9.07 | 9.18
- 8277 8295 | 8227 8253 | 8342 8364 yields 3.2 angstroms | 9.42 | 9.07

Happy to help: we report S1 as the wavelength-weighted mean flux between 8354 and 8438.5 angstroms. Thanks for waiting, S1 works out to 8.91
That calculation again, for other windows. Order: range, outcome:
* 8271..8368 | 8.42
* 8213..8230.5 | 8.03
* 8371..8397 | 8.97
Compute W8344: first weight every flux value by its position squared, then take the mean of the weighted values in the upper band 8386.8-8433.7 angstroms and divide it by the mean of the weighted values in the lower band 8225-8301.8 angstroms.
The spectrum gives 1.10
